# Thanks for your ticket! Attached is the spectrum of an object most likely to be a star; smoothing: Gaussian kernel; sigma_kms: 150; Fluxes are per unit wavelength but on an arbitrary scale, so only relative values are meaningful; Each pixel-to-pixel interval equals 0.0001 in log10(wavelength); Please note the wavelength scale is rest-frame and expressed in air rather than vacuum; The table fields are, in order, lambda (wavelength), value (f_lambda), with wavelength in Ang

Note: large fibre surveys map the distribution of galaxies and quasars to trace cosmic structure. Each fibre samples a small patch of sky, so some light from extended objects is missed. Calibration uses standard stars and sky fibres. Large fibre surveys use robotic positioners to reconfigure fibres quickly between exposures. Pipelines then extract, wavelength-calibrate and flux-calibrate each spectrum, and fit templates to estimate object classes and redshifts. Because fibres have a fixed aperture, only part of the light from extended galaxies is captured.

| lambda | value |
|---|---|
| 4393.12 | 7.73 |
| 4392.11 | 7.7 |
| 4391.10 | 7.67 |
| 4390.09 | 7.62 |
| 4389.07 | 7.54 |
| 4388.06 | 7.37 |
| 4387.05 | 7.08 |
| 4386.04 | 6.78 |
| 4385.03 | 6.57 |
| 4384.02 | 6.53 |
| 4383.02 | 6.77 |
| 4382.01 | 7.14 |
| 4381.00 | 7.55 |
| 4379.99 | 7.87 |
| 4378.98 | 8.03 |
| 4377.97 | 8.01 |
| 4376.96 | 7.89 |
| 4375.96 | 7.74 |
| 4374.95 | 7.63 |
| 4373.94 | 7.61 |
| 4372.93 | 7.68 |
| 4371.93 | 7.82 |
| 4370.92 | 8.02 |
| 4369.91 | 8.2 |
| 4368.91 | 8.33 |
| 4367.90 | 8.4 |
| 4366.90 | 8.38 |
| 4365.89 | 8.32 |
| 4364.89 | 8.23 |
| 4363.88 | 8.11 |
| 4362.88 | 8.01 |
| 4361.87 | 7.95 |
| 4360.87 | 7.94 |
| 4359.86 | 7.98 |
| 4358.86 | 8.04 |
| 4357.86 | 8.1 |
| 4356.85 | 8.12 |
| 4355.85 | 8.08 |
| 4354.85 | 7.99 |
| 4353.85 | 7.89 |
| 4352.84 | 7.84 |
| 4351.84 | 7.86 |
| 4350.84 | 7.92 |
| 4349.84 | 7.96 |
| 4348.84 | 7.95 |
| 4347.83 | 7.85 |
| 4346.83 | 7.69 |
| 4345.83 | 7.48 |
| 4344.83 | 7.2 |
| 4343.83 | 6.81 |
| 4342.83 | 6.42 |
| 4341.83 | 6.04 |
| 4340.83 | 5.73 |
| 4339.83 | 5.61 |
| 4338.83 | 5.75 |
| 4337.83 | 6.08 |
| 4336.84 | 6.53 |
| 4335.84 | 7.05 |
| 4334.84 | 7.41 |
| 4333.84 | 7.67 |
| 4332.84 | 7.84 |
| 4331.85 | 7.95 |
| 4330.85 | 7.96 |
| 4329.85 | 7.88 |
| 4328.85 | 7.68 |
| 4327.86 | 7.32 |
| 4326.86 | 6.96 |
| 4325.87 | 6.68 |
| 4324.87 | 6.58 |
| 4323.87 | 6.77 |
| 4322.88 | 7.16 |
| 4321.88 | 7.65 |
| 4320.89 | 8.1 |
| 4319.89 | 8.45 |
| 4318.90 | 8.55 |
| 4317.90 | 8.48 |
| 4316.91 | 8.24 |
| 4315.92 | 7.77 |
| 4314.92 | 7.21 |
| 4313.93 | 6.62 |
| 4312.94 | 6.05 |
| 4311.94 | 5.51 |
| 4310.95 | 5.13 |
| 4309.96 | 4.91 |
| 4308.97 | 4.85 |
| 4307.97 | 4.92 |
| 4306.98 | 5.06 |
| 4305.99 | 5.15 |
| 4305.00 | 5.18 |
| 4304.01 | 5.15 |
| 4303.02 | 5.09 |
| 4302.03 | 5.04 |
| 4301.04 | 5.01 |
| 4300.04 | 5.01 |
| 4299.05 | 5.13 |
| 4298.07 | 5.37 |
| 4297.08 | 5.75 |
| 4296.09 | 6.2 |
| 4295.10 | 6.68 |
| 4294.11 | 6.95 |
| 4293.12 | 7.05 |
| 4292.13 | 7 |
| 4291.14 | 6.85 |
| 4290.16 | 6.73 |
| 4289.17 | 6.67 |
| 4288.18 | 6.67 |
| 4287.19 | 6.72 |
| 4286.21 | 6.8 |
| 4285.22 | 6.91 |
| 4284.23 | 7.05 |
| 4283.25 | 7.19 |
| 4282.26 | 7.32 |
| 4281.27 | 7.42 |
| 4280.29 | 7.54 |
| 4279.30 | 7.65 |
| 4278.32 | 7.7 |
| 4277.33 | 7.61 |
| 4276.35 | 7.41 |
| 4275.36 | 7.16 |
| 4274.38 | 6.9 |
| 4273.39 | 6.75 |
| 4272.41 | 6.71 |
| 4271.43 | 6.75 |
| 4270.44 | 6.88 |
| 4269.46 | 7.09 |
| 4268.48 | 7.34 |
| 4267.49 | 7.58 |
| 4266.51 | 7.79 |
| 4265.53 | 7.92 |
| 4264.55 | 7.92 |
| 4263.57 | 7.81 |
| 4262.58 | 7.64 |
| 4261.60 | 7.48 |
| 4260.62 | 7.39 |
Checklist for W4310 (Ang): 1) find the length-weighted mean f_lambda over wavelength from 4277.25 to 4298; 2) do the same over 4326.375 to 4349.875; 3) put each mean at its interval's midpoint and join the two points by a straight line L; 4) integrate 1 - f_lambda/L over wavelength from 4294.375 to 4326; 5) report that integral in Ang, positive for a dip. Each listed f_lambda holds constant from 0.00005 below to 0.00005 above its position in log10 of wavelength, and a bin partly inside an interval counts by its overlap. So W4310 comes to 3.49 Ang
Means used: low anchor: 6.93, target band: 6.23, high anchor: 7.1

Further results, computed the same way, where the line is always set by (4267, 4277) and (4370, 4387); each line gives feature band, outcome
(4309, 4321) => 0.4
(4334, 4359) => 0.4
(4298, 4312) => 4.1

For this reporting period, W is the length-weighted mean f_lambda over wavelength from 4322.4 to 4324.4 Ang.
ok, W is 6.96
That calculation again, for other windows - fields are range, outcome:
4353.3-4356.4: 7.99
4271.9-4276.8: 6.98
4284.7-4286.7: 6.85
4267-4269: 7.44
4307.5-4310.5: 4.89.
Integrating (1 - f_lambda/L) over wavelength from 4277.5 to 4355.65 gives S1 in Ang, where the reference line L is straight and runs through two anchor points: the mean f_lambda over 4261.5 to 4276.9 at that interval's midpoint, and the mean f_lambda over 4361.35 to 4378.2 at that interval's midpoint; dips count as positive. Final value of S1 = 8.7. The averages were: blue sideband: 7.32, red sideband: 8.02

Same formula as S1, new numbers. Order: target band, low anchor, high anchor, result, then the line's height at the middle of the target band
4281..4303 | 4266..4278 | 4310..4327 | 2.3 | 7.15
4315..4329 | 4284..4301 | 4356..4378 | -1.1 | 7.04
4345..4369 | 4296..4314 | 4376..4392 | -4.8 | 6.66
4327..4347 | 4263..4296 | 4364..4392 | 1.2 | 7.45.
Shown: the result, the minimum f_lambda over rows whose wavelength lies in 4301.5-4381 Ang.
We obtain 4.85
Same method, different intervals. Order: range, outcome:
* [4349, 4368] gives 7.84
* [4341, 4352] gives 6.04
